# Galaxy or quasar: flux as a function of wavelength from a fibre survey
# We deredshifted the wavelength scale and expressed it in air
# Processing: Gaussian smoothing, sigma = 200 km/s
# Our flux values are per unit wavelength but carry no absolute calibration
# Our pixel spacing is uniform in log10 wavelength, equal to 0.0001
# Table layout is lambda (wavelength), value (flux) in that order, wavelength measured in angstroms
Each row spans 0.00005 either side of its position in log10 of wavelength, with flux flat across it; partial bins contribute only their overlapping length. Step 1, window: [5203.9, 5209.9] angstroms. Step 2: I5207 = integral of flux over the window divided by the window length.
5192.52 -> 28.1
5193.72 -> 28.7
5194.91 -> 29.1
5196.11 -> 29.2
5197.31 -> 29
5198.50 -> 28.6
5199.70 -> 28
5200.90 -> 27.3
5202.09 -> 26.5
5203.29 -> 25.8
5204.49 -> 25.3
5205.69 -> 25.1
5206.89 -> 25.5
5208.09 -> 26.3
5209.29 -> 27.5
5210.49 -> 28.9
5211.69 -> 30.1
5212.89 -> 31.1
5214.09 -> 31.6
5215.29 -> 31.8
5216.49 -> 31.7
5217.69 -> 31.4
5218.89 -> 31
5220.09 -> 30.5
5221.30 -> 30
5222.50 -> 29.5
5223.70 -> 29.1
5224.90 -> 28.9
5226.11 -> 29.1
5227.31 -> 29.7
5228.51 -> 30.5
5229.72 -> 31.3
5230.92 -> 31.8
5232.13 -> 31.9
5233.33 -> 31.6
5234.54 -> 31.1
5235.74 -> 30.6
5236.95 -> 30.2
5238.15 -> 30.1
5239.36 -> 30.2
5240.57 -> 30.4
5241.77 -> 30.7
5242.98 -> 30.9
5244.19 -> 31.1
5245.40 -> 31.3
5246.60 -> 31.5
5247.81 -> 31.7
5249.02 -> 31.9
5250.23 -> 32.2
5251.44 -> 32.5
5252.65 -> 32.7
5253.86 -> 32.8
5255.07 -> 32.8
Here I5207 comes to 25.9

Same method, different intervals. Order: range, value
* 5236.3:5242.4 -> 30.3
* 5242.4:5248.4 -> 31.3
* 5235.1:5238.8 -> 30.3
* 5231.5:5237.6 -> 31.1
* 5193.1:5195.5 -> 28.9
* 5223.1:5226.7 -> 29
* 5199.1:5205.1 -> 26.6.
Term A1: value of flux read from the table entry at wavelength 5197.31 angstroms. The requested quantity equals 29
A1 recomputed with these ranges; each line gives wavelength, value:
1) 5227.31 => 29.7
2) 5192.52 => 28.1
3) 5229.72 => 31.3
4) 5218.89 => 31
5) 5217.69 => 31.4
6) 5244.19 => 31.1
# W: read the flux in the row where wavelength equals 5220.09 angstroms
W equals 30.5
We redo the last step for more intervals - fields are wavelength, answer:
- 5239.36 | 30.2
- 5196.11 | 29.2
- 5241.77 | 30.7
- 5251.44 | 32.5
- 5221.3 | 30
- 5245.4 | 31.3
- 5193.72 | 28.7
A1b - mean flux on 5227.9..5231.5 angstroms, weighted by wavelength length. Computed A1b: 31.2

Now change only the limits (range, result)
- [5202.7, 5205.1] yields 25.5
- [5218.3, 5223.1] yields 30.2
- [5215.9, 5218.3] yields 31.6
